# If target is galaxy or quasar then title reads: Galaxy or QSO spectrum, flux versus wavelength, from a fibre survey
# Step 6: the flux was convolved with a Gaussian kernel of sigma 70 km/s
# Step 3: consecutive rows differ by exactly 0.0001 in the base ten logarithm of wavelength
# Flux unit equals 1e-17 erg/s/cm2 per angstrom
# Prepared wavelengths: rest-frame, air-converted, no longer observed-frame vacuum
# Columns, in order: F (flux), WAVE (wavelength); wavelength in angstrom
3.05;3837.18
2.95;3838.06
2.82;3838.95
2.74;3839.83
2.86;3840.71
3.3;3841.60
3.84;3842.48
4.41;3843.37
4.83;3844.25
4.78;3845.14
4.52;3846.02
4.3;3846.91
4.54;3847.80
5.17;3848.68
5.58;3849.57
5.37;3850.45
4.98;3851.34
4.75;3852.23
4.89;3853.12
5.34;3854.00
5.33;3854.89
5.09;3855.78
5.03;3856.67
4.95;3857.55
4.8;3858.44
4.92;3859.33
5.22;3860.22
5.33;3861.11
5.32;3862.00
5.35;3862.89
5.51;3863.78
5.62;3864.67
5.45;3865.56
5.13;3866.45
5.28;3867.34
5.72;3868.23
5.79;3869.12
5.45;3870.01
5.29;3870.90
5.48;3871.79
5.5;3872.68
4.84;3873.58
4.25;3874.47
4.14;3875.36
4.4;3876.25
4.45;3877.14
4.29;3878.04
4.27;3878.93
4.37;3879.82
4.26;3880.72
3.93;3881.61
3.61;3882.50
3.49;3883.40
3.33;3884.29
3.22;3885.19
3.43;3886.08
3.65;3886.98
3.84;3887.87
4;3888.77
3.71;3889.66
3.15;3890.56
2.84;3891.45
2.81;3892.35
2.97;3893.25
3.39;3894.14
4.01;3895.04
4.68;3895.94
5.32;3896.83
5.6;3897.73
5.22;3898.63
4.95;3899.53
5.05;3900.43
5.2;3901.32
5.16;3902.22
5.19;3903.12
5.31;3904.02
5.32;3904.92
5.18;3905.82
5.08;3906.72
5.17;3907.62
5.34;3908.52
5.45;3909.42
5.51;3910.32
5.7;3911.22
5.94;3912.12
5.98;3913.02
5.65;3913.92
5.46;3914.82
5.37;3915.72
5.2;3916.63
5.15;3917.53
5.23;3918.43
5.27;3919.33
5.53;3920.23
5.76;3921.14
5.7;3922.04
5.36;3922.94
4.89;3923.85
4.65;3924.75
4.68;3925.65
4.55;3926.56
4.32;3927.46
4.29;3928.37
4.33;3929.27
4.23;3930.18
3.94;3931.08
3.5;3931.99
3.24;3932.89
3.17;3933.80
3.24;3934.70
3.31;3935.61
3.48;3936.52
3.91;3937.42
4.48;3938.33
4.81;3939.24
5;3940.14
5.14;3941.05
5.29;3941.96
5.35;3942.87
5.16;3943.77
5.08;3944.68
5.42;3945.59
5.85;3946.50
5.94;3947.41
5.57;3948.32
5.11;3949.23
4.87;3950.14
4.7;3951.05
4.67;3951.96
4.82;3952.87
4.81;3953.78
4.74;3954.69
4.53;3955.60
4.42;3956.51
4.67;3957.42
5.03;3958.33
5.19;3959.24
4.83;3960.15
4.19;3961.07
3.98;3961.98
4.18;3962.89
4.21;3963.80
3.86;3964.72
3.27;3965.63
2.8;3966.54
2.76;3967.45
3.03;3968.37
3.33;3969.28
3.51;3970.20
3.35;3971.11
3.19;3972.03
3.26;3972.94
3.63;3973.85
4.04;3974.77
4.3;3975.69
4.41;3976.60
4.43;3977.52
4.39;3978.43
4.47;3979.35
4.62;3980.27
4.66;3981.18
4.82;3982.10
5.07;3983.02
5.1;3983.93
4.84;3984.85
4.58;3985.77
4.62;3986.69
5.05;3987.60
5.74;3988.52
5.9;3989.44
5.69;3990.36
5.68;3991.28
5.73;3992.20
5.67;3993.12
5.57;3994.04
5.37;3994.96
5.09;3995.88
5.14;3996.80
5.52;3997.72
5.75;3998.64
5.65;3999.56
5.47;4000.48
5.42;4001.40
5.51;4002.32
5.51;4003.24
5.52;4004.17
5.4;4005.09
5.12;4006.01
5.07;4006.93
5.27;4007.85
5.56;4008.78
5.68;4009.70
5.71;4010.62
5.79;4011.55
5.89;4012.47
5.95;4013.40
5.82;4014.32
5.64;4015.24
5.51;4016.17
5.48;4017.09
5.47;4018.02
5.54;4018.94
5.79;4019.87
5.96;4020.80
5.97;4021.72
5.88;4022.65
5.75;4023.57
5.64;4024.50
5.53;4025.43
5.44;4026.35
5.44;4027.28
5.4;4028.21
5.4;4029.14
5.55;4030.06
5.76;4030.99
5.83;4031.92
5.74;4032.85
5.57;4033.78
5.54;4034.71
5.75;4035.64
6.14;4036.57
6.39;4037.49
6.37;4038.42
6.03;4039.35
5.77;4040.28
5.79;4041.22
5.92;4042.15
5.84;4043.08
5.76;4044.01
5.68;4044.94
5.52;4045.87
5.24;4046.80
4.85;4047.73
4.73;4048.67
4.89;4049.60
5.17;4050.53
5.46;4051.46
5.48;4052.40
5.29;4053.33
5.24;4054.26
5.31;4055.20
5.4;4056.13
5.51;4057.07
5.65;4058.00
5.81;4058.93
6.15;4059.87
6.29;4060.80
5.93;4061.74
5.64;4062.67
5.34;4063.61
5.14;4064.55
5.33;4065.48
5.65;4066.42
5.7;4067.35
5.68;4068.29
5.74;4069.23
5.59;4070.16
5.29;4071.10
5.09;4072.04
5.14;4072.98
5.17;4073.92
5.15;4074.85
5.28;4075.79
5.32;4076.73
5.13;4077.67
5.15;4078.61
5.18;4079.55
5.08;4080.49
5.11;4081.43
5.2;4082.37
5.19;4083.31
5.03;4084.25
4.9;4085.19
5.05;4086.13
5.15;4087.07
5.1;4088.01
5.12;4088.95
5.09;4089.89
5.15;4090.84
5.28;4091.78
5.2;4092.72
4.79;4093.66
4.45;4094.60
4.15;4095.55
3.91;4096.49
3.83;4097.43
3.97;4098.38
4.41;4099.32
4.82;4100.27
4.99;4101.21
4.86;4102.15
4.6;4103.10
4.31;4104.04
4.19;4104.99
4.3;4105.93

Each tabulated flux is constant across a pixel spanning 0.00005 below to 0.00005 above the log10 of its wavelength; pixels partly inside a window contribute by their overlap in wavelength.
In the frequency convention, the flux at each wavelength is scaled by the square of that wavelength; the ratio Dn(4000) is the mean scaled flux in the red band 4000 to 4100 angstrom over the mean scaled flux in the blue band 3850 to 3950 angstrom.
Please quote 1.22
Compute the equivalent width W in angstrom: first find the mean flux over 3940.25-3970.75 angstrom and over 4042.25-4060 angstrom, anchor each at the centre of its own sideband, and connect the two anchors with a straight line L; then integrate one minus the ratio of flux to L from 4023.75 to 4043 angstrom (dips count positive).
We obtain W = -1.8 angstrom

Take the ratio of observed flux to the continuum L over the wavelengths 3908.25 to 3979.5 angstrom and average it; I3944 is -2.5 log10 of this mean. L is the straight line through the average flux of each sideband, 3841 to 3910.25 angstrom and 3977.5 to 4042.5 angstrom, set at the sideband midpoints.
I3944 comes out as 0.114 mag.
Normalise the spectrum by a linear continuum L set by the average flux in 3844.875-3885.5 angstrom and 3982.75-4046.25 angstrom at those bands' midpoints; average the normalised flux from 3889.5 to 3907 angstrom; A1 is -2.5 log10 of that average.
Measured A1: 0.114 mag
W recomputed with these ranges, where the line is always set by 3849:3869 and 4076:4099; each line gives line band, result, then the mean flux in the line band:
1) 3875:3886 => 2.63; 3.96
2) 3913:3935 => 1.74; 4.73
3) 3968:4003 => 1.77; 4.79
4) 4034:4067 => -4.32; 5.6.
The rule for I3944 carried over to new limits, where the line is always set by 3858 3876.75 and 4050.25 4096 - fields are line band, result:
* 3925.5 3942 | 0.26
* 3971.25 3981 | 0.27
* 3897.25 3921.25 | -0.03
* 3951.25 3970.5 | 0.25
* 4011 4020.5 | -0.08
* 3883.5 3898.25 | 0.35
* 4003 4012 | -0.04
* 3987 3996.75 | -0.05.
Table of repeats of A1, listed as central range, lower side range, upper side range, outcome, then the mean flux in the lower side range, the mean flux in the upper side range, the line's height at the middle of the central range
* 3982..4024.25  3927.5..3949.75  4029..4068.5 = -0.066 mag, 4.53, 5.61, 5.16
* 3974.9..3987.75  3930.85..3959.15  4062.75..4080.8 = 0.043 mag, 4.63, 5.33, 4.83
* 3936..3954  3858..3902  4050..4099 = -0.047 mag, 4.53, 5.21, 4.76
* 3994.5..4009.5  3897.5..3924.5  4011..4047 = 0.048 mag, 5.36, 5.73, 5.65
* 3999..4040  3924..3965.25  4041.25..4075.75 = -0.101 mag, 4.55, 5.47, 5.15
